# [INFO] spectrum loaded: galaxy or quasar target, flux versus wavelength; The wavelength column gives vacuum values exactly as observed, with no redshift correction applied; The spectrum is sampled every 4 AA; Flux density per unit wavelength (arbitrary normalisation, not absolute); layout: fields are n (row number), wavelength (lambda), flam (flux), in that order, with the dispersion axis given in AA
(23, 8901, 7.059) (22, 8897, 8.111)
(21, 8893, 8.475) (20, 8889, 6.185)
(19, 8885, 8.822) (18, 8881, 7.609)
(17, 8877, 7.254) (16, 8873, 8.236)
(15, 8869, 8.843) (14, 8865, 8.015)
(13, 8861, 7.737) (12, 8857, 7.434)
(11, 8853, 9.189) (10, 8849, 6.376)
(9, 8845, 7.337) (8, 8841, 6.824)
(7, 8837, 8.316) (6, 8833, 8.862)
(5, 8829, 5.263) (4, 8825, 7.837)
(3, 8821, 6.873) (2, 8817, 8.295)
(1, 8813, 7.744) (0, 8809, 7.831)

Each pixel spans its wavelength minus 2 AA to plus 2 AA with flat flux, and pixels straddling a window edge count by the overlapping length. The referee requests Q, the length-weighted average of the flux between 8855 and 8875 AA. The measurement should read 8.05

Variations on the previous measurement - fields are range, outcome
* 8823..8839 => 7.57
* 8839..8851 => 6.85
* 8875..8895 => 7.67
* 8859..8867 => 7.88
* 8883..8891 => 7.5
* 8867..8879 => 8.11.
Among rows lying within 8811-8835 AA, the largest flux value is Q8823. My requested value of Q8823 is 8.862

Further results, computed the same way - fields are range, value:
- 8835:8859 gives 9.189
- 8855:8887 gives 8.843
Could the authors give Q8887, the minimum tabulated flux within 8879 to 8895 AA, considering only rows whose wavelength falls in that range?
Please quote 6.185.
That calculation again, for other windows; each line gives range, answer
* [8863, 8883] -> 7.254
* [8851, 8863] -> 7.434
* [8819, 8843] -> 5.263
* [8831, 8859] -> 6.376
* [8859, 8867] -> 7.737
